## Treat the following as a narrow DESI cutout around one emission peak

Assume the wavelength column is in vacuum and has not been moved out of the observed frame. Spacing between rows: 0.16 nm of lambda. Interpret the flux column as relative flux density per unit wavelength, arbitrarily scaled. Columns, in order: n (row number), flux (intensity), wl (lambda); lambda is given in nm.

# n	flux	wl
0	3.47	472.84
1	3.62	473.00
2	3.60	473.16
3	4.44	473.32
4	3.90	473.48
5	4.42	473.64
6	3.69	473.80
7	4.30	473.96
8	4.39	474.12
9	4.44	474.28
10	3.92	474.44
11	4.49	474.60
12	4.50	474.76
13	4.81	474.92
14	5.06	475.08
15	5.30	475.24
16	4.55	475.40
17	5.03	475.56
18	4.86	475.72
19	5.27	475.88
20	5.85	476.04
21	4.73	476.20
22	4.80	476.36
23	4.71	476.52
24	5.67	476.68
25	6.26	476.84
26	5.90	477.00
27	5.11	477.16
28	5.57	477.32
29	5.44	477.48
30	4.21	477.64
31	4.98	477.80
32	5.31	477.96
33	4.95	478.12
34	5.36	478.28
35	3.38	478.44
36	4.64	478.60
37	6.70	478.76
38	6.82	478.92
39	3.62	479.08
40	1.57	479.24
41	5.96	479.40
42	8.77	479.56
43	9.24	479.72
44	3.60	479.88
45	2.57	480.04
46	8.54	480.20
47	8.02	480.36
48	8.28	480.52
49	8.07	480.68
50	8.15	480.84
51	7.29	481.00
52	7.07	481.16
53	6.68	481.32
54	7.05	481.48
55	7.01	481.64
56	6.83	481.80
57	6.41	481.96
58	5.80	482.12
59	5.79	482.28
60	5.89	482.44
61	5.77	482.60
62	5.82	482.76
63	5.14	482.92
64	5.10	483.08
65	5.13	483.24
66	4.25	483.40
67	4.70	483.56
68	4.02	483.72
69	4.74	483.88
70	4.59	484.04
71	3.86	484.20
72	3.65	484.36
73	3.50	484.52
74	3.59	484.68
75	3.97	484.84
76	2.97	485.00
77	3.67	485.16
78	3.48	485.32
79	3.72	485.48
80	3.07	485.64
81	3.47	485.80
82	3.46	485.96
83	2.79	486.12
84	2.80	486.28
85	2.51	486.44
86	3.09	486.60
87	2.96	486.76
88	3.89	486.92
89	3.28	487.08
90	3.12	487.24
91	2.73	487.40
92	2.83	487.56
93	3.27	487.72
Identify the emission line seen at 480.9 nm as C IV 1549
